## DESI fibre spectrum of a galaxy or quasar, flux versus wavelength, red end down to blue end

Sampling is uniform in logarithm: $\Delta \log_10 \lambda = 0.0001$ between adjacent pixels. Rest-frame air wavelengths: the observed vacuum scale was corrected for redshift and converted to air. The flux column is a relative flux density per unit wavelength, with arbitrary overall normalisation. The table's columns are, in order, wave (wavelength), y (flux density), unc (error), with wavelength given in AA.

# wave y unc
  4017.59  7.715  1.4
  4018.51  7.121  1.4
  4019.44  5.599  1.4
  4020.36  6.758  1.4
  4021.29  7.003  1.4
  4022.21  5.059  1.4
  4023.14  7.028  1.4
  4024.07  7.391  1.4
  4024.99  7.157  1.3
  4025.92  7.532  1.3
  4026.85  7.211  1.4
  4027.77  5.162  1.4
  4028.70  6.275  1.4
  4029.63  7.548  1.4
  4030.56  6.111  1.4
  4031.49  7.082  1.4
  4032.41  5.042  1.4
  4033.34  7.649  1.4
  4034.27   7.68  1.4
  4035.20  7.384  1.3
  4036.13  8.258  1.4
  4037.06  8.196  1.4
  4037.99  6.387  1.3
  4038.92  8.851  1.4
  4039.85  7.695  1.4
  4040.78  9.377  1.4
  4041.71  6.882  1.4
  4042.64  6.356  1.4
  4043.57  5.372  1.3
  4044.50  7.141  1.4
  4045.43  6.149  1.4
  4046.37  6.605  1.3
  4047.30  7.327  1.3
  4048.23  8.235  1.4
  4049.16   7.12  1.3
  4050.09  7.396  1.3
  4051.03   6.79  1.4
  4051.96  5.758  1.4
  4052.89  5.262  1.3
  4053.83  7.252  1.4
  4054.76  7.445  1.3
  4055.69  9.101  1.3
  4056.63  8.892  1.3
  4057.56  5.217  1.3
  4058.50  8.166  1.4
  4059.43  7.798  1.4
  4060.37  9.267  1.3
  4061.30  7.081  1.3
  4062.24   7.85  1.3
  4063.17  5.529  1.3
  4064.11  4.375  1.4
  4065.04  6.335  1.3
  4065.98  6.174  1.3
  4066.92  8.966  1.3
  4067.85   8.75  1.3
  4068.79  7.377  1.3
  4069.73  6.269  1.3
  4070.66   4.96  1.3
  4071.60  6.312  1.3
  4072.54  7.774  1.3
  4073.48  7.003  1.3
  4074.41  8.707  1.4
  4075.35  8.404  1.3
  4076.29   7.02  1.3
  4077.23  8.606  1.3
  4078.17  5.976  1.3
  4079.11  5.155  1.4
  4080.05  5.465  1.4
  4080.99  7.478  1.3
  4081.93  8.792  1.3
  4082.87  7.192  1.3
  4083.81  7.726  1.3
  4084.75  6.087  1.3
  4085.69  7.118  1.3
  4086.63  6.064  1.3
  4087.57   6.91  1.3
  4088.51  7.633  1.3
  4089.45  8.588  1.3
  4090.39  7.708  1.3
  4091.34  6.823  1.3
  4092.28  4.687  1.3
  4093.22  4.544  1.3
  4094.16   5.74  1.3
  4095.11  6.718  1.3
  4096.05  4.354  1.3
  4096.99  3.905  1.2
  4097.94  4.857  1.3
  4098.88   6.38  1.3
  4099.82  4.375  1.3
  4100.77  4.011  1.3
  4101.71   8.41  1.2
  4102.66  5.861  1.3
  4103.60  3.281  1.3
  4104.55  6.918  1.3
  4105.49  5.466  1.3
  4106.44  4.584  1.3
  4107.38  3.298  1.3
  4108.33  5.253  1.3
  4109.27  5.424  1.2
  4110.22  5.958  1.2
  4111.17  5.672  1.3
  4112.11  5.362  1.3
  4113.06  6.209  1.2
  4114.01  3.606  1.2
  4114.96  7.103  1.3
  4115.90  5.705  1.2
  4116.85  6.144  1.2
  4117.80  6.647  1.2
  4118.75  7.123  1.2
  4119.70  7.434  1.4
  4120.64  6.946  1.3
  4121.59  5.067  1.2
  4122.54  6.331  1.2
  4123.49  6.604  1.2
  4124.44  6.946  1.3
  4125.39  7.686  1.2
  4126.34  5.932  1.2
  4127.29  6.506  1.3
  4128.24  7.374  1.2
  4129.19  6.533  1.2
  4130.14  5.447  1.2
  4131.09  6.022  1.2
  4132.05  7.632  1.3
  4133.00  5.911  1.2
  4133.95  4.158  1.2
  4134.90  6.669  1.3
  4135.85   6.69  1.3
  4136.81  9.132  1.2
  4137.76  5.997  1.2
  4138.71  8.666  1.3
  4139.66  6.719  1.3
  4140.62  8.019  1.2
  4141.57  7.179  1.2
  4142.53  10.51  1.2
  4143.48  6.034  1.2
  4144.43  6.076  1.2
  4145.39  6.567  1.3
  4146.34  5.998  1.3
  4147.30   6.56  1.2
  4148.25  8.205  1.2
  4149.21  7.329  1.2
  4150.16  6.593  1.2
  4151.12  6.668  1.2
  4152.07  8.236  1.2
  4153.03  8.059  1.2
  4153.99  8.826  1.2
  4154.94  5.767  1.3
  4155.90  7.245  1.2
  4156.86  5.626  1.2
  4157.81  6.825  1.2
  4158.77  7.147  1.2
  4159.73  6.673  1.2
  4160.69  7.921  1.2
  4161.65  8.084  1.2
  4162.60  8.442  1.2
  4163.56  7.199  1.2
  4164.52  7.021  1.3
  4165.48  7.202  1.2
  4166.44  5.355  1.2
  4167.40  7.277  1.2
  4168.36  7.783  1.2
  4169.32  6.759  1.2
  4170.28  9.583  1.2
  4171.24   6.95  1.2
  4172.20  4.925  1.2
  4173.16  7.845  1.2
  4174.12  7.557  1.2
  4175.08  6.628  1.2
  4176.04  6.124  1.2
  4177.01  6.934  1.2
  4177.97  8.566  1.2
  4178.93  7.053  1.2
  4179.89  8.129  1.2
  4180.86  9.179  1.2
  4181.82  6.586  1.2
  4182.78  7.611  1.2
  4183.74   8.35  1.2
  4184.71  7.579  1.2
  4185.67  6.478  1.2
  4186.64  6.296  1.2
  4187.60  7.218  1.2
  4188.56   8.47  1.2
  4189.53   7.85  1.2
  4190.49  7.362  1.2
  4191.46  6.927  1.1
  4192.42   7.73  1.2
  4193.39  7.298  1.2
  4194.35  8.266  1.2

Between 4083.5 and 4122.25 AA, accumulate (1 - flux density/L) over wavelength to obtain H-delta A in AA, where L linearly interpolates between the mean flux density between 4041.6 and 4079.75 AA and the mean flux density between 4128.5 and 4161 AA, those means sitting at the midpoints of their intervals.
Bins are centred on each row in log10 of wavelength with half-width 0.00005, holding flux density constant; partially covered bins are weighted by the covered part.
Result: 6.17 AA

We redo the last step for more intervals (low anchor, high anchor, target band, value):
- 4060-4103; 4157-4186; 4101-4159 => 4.1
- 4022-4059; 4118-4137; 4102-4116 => 2.8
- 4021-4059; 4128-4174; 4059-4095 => 0.6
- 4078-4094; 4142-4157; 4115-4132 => 1.1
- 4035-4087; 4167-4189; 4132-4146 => 0.5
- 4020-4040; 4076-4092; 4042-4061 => -0.3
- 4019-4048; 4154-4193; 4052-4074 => -0.2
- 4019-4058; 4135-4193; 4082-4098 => 1.7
